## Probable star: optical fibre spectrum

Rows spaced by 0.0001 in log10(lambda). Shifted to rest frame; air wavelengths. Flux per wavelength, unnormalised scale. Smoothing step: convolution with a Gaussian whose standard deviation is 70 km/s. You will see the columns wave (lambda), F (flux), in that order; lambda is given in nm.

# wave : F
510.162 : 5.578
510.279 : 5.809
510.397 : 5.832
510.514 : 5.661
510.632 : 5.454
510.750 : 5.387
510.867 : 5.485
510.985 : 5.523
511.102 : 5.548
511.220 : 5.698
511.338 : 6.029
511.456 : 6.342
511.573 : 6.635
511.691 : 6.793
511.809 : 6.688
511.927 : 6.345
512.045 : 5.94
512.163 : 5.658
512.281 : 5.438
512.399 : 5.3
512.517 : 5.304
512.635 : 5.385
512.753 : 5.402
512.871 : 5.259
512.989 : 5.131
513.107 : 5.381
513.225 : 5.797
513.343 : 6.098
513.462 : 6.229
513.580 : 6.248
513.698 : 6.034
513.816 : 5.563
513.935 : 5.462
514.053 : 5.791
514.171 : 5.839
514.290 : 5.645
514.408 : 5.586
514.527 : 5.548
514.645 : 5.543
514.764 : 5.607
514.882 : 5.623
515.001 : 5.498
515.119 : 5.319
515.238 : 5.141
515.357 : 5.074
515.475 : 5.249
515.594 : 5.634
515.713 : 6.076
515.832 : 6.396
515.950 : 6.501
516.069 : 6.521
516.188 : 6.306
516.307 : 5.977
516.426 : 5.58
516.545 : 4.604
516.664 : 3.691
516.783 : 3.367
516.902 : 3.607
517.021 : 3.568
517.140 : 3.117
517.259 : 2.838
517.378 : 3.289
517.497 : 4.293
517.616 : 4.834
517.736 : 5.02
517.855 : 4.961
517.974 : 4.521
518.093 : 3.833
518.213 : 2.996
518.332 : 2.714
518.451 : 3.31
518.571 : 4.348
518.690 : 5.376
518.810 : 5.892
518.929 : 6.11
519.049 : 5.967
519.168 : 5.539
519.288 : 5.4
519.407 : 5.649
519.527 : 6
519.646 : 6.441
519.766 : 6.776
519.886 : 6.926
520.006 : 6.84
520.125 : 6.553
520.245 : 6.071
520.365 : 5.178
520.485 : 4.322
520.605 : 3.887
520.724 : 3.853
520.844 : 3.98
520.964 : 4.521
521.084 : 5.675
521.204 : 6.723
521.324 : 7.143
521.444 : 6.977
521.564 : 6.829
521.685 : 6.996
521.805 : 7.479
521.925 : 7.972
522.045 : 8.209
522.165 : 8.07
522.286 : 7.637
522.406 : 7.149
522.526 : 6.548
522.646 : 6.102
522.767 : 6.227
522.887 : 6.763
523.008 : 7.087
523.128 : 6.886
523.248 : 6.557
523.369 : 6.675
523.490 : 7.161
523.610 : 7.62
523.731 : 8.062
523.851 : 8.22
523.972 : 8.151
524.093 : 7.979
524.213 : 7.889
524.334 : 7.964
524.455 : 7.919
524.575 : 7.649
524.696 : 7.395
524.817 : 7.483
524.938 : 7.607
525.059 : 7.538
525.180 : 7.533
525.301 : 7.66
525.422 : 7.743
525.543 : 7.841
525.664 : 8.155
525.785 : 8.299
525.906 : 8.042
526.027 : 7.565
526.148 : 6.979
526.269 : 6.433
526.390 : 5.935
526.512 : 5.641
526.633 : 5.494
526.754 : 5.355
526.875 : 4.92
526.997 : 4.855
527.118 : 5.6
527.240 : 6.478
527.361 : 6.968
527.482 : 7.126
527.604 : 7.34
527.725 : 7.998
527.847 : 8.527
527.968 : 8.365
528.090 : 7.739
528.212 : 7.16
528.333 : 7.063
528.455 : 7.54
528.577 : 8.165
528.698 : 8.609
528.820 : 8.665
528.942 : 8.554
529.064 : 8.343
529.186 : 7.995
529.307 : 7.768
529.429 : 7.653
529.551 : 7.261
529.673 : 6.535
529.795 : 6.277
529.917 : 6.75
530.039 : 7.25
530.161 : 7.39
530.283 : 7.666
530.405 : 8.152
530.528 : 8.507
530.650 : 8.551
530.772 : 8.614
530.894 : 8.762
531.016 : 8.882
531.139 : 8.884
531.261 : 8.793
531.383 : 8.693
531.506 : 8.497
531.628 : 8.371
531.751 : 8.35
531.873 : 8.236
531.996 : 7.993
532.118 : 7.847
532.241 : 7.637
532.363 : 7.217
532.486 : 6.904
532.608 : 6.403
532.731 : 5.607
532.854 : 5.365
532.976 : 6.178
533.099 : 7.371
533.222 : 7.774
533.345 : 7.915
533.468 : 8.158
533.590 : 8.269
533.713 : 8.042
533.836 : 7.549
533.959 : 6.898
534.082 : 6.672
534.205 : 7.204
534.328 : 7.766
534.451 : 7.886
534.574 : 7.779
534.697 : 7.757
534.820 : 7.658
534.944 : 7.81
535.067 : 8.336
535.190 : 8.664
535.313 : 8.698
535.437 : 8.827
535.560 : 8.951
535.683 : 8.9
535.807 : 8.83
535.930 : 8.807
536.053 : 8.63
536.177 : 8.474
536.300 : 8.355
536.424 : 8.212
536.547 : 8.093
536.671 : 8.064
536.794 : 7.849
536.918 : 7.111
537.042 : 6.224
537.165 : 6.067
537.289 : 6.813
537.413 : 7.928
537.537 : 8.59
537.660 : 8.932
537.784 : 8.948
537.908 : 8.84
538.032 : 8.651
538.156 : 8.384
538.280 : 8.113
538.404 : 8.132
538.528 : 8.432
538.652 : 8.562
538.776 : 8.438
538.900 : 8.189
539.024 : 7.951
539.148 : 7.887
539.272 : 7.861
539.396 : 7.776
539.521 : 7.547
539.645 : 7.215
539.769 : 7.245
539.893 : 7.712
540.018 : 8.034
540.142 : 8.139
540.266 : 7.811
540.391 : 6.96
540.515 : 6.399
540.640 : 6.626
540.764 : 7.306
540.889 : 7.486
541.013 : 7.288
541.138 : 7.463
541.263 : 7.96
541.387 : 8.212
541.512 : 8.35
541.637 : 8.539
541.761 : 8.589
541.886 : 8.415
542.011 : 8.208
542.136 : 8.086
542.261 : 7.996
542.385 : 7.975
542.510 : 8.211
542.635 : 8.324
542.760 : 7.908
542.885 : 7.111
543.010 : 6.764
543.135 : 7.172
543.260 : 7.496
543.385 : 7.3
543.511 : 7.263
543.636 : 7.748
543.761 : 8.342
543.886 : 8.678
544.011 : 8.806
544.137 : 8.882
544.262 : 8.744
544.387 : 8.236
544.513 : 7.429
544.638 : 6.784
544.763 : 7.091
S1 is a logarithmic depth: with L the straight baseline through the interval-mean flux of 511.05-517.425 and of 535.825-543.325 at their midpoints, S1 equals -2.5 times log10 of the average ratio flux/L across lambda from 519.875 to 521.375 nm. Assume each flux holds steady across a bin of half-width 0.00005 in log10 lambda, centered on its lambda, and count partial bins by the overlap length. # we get 0.11 mag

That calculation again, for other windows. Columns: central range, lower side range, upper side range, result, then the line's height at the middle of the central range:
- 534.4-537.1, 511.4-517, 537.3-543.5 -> -0.10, 7.49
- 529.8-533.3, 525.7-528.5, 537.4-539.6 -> -0.04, 7.41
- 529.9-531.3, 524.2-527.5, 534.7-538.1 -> -0.10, 7.53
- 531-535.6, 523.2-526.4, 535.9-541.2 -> 0.00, 7.75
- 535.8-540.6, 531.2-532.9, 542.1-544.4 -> -0.02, 7.78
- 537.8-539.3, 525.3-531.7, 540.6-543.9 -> -0.08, 7.73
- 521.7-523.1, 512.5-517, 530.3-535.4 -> -0.11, 6.47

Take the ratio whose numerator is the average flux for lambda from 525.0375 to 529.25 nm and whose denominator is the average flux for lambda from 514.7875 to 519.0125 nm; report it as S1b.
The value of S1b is 1.5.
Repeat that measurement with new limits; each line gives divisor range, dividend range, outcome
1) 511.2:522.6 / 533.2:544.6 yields 1.43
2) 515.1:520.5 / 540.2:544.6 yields 1.54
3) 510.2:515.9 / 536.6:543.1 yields 1.37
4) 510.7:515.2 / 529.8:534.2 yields 1.34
